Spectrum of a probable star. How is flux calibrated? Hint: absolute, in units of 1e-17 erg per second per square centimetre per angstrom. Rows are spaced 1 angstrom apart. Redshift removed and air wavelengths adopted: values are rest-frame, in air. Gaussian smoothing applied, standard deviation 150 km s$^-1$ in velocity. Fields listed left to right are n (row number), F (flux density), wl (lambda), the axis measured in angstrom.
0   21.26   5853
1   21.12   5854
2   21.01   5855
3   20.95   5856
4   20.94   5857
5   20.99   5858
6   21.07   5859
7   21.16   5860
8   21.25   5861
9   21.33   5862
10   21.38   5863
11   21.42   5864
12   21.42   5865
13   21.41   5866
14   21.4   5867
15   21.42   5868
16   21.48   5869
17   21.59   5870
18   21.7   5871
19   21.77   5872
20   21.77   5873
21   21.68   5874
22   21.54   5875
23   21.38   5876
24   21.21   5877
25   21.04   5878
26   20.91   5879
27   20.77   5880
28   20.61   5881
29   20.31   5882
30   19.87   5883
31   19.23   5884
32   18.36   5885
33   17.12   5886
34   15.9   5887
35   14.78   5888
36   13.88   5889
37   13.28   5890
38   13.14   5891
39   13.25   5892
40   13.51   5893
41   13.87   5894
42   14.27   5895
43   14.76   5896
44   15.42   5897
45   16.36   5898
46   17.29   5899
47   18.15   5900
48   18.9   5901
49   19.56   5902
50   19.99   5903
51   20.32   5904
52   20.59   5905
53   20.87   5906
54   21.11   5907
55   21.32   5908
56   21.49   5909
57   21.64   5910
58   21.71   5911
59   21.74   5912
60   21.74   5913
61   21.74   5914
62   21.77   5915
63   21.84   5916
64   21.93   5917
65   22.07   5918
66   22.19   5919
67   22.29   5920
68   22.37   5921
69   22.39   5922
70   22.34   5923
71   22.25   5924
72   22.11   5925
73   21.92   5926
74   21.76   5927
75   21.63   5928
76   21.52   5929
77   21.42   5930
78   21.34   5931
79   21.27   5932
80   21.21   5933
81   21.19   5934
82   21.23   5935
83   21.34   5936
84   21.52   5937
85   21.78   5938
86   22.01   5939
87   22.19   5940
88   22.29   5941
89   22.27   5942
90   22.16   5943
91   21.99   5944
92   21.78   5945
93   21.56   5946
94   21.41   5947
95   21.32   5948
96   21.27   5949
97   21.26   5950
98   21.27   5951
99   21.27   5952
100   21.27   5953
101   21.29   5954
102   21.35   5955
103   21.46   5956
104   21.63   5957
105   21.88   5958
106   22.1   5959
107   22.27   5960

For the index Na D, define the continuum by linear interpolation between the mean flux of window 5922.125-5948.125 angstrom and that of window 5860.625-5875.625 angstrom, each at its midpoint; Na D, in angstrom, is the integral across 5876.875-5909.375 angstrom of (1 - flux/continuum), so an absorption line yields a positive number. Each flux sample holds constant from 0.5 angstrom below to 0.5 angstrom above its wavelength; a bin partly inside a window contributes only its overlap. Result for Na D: 5.6 angstrom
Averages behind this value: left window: 21.5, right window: 21.7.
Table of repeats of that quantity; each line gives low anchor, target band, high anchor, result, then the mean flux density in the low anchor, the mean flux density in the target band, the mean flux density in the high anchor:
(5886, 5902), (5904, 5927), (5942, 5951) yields -4.99 angstrom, 15.3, 21.8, 21.6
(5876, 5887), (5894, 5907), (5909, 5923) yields 1.87 angstrom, 19.8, 18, 22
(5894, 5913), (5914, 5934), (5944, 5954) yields -1.70 angstrom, 19.1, 21.9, 21.4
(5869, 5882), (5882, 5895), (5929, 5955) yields 3.47 angstrom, 21.3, 15.7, 21.6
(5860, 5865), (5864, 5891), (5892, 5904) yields -0.50 angstrom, 21.3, 19.7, 16.6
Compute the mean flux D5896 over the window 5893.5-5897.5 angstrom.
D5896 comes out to 14.6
